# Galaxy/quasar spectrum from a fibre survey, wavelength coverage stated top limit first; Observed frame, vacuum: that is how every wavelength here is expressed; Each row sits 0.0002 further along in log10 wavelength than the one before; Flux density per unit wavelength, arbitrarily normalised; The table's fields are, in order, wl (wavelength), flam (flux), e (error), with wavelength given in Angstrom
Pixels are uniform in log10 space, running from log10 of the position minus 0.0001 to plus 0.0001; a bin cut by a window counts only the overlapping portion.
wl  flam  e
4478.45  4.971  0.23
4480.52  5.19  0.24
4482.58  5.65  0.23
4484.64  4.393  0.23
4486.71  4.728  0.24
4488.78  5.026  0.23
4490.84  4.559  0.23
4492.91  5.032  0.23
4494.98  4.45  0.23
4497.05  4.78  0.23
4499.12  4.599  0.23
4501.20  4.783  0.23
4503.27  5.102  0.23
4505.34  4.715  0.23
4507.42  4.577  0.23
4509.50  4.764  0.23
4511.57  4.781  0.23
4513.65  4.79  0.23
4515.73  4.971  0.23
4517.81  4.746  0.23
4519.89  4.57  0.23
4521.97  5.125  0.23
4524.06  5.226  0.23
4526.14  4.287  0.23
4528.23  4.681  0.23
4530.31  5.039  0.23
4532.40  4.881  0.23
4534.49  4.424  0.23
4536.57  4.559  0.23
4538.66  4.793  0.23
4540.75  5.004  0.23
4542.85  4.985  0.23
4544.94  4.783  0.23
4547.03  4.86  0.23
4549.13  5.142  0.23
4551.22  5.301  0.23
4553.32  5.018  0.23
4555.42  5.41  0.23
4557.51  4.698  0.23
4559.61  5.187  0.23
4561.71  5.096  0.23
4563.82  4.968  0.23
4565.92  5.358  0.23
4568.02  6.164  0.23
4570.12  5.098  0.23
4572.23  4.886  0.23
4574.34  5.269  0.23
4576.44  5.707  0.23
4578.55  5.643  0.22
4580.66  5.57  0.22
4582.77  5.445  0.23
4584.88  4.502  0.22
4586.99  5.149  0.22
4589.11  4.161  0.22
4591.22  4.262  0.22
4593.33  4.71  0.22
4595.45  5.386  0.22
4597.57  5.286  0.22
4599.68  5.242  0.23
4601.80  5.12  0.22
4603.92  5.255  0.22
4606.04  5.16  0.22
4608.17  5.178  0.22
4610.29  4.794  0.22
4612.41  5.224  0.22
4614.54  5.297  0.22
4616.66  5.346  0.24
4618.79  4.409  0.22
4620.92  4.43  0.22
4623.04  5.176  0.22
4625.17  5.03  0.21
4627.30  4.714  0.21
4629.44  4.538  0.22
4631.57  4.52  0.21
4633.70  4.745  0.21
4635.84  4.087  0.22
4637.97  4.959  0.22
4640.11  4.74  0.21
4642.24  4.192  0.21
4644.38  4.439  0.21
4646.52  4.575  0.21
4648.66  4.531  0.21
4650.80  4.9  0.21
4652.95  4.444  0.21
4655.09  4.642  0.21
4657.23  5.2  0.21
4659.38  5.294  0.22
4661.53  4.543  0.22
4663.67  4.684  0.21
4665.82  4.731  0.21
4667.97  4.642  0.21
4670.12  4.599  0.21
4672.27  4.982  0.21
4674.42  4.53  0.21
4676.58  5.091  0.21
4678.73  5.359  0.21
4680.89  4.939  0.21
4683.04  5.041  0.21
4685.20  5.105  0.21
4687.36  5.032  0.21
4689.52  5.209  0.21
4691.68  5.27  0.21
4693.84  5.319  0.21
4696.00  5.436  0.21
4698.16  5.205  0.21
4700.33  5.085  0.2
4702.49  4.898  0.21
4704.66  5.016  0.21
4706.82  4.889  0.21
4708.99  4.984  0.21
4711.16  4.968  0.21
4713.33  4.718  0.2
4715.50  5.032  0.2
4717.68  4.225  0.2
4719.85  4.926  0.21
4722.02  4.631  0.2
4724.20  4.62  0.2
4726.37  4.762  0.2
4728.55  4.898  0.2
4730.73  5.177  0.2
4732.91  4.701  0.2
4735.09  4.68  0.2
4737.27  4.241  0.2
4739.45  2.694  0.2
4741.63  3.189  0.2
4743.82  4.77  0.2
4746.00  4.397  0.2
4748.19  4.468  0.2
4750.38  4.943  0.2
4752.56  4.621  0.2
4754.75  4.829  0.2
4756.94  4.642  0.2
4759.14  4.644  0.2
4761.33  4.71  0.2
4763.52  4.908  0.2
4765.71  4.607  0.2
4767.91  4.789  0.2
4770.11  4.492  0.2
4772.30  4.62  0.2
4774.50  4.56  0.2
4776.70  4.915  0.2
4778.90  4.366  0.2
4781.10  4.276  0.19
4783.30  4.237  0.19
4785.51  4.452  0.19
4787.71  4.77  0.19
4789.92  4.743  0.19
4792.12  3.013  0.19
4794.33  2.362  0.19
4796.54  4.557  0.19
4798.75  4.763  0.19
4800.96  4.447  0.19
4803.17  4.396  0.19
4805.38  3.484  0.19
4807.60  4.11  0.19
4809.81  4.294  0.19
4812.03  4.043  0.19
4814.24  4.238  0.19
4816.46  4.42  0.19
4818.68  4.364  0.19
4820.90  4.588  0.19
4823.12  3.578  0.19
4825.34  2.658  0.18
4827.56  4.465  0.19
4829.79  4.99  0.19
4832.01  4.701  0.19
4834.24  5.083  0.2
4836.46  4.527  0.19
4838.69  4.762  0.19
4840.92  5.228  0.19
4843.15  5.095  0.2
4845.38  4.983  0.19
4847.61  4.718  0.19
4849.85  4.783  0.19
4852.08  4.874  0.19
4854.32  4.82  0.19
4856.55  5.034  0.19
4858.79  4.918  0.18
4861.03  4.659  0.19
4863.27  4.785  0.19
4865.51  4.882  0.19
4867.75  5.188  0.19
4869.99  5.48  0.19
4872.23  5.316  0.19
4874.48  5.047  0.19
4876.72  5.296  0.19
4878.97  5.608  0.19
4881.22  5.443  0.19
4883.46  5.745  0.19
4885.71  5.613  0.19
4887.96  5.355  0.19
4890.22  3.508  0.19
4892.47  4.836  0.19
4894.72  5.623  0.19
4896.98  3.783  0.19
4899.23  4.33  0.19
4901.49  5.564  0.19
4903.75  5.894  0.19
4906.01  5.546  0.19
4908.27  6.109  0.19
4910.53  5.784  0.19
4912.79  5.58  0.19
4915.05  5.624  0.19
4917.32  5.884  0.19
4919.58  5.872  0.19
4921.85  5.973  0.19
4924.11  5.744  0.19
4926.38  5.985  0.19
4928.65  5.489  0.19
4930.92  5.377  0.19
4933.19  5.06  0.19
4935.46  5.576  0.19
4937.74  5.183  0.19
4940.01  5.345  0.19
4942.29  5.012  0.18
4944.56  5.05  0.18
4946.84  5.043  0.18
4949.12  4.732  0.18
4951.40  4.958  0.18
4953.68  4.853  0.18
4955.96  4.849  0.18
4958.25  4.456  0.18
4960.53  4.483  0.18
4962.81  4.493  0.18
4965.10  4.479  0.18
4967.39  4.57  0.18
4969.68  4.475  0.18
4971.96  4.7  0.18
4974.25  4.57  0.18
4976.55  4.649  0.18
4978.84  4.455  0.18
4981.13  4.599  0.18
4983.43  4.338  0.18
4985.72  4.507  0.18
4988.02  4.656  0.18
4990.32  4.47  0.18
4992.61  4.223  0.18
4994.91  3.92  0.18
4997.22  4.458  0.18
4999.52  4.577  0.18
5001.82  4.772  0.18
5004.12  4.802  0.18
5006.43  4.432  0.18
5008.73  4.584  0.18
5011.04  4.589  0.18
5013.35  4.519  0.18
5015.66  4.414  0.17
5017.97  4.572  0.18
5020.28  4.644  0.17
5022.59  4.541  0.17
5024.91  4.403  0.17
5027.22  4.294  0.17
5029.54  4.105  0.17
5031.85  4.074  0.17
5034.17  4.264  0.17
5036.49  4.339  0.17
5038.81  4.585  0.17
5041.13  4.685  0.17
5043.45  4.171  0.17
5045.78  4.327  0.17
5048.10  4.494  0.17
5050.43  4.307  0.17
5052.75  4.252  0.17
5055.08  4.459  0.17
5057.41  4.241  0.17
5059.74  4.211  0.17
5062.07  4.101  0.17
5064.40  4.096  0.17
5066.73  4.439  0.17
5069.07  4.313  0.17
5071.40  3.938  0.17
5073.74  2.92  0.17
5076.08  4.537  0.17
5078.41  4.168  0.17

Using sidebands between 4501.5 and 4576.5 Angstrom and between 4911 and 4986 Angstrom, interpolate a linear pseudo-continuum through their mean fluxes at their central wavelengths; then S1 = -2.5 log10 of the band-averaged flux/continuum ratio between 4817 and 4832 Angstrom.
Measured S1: 0.20 mag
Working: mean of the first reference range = 4.96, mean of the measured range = 4.16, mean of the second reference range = 5.04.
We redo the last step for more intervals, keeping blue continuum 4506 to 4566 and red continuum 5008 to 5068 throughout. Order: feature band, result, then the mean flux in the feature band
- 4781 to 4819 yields 0.11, 4.16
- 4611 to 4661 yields 0.01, 4.76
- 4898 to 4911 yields -0.22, 5.51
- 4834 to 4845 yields -0.08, 4.93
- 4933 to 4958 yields -0.13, 5.04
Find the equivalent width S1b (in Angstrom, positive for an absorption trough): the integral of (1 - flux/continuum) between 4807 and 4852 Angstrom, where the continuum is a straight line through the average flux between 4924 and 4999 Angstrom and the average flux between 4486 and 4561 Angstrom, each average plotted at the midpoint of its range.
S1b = 2.9 Angstrom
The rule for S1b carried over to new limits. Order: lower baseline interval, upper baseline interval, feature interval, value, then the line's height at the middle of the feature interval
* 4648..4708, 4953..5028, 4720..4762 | 3.1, 4.87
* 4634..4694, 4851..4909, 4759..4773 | 0.8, 4.96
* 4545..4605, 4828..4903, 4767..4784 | 1.7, 5.03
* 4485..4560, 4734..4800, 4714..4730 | -1.0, 4.46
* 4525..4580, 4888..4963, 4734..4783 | 6.4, 5.14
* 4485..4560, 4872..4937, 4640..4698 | 2.0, 5.05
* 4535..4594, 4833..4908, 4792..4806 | 3.1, 5.05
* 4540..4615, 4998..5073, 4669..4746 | 1.8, 4.91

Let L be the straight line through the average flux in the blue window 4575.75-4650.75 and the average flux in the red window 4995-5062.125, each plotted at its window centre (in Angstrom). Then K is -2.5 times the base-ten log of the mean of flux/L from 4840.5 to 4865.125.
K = -0.06 mag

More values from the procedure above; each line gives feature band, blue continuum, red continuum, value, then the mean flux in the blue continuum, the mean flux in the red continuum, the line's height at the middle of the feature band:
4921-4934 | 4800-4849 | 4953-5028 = -0.24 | 4.42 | 4.52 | 4.48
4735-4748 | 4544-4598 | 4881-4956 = 0.29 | 5.12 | 5.31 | 5.21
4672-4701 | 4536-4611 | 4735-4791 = -0.09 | 5.09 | 4.48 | 4.73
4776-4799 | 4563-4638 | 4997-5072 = 0.14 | 5.02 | 4.4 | 4.75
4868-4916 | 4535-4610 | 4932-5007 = -0.11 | 5.09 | 4.69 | 4.77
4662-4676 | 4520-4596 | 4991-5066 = 0.04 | 5.01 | 4.39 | 4.87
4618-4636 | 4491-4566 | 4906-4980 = 0.06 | 4.86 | 5.14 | 4.93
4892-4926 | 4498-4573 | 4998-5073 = -0.21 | 4.93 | 4.38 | 4.52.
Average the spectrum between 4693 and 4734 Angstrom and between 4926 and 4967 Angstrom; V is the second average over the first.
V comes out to 1.0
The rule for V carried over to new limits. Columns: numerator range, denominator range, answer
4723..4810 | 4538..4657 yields 0.89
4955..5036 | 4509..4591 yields 0.90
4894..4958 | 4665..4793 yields 1.13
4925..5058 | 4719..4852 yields 1.04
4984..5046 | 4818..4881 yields 0.92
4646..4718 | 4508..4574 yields 0.99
